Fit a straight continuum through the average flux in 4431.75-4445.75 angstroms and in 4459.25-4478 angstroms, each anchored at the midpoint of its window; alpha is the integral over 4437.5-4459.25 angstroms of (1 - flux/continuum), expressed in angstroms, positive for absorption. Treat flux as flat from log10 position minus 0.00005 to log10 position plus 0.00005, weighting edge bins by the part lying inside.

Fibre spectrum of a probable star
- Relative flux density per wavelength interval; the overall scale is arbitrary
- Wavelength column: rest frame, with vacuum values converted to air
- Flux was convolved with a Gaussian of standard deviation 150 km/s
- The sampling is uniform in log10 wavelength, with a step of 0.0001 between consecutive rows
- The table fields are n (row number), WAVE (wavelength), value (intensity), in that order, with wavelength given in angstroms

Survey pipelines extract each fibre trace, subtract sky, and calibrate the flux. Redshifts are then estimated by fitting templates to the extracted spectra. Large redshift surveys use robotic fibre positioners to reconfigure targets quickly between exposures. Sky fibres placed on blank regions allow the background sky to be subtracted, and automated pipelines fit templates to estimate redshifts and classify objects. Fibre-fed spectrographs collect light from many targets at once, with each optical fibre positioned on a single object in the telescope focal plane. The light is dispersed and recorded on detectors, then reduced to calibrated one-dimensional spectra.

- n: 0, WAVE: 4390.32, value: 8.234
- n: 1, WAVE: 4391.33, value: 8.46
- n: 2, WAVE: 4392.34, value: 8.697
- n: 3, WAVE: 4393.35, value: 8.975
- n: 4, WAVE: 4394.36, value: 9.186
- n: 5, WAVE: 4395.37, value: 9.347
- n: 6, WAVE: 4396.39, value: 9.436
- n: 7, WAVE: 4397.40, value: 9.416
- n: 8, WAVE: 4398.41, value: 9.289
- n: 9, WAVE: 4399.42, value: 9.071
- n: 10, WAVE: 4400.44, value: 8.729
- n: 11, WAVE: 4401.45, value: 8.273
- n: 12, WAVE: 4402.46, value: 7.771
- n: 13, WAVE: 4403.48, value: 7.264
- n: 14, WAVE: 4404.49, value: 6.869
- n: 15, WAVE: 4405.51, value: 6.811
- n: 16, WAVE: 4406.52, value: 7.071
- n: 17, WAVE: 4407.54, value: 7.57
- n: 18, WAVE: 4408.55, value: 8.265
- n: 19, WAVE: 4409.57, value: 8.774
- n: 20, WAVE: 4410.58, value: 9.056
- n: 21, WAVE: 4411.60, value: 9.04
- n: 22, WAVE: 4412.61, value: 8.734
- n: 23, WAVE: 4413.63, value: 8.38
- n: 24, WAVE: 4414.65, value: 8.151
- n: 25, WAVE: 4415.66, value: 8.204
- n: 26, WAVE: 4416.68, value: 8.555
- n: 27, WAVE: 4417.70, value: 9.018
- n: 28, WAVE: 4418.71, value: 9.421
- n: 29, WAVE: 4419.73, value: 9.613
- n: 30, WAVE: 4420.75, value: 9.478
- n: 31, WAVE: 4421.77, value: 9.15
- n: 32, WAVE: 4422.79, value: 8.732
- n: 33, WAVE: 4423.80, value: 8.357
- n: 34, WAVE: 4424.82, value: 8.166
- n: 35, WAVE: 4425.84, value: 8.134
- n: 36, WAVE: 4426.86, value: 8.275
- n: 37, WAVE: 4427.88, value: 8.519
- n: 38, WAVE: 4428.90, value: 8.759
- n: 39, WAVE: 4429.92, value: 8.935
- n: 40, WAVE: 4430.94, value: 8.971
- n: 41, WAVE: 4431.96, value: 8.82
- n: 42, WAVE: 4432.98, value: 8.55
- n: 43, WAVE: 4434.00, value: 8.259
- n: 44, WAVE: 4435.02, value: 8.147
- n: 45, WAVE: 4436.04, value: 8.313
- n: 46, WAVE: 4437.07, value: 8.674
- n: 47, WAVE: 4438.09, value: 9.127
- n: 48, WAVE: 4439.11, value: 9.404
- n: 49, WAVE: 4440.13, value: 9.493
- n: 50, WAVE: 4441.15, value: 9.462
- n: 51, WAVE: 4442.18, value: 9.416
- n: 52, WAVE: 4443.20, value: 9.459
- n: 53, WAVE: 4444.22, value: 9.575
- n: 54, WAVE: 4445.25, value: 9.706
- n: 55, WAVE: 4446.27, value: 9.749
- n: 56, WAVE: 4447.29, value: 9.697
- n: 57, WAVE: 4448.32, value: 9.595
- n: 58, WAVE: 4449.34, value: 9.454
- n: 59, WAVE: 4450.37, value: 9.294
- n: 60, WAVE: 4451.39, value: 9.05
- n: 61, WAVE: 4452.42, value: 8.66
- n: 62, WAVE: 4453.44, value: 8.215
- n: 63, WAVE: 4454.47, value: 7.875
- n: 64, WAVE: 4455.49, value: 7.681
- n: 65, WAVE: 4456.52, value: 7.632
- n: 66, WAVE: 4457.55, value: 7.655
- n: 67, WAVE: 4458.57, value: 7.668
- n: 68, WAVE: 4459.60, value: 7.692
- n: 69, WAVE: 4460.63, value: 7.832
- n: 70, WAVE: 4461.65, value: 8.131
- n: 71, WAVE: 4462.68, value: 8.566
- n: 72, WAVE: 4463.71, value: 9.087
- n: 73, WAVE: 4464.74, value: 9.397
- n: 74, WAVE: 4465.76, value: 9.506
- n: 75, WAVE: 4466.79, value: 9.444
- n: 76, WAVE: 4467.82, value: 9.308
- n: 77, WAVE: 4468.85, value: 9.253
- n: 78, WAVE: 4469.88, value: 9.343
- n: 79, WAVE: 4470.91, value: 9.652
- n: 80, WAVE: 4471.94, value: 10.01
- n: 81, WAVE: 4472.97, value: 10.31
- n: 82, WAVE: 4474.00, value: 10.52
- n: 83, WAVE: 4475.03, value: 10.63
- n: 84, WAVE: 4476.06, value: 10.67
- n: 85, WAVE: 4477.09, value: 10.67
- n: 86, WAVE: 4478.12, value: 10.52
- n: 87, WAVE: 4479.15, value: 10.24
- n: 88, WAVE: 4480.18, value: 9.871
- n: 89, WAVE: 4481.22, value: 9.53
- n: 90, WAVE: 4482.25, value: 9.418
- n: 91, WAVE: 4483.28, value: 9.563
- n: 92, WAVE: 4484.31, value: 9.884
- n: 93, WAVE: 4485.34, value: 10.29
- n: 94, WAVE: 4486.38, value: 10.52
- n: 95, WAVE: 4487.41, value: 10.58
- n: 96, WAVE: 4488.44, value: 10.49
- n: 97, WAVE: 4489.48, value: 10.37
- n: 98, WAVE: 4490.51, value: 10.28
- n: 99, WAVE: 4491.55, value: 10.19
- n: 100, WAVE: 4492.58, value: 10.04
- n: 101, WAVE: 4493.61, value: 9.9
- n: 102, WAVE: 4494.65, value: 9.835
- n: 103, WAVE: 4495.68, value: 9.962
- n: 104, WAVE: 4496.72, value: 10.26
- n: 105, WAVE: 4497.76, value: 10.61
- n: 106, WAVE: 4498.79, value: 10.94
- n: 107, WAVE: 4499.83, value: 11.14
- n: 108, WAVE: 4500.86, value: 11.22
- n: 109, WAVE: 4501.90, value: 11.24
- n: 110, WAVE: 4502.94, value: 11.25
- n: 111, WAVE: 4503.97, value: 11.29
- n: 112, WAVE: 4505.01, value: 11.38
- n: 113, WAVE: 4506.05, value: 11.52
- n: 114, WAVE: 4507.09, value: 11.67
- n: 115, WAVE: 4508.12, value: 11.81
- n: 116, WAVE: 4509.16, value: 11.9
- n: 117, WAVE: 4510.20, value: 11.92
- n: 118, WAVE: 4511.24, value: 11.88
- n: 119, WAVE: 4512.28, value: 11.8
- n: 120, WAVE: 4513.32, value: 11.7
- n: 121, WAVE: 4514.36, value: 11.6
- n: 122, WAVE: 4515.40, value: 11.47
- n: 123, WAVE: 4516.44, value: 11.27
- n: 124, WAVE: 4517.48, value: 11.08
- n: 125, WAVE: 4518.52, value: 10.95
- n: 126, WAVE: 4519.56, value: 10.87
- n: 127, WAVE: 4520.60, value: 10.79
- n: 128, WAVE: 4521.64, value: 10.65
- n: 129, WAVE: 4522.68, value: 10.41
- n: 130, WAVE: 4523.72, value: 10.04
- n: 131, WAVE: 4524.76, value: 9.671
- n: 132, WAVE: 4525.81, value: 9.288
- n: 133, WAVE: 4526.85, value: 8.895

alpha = 0.6 angstroms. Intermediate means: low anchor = 9.03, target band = 8.94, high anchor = 9.49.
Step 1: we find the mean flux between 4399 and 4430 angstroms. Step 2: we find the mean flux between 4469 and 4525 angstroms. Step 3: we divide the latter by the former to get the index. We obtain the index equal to 1.27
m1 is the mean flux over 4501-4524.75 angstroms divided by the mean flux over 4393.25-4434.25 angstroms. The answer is 1.3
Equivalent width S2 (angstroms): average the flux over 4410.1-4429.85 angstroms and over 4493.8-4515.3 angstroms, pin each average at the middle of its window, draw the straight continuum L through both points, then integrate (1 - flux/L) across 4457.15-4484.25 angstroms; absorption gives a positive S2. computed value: 2.2 angstroms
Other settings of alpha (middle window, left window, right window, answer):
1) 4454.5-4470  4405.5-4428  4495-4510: 2.2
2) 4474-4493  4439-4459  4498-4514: 0.5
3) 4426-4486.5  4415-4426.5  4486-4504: 2.9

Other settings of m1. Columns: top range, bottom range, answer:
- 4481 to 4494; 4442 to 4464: 1.16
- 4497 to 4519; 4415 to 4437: 1.31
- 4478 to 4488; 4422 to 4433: 1.17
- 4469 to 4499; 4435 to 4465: 1.16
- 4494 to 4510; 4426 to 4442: 1.26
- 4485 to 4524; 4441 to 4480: 1.18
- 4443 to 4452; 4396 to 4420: 1.13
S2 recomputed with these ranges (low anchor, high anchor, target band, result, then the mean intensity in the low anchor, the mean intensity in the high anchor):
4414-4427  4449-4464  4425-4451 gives -1.6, 8.72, 8.27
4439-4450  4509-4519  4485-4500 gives 0.8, 9.55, 11.5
